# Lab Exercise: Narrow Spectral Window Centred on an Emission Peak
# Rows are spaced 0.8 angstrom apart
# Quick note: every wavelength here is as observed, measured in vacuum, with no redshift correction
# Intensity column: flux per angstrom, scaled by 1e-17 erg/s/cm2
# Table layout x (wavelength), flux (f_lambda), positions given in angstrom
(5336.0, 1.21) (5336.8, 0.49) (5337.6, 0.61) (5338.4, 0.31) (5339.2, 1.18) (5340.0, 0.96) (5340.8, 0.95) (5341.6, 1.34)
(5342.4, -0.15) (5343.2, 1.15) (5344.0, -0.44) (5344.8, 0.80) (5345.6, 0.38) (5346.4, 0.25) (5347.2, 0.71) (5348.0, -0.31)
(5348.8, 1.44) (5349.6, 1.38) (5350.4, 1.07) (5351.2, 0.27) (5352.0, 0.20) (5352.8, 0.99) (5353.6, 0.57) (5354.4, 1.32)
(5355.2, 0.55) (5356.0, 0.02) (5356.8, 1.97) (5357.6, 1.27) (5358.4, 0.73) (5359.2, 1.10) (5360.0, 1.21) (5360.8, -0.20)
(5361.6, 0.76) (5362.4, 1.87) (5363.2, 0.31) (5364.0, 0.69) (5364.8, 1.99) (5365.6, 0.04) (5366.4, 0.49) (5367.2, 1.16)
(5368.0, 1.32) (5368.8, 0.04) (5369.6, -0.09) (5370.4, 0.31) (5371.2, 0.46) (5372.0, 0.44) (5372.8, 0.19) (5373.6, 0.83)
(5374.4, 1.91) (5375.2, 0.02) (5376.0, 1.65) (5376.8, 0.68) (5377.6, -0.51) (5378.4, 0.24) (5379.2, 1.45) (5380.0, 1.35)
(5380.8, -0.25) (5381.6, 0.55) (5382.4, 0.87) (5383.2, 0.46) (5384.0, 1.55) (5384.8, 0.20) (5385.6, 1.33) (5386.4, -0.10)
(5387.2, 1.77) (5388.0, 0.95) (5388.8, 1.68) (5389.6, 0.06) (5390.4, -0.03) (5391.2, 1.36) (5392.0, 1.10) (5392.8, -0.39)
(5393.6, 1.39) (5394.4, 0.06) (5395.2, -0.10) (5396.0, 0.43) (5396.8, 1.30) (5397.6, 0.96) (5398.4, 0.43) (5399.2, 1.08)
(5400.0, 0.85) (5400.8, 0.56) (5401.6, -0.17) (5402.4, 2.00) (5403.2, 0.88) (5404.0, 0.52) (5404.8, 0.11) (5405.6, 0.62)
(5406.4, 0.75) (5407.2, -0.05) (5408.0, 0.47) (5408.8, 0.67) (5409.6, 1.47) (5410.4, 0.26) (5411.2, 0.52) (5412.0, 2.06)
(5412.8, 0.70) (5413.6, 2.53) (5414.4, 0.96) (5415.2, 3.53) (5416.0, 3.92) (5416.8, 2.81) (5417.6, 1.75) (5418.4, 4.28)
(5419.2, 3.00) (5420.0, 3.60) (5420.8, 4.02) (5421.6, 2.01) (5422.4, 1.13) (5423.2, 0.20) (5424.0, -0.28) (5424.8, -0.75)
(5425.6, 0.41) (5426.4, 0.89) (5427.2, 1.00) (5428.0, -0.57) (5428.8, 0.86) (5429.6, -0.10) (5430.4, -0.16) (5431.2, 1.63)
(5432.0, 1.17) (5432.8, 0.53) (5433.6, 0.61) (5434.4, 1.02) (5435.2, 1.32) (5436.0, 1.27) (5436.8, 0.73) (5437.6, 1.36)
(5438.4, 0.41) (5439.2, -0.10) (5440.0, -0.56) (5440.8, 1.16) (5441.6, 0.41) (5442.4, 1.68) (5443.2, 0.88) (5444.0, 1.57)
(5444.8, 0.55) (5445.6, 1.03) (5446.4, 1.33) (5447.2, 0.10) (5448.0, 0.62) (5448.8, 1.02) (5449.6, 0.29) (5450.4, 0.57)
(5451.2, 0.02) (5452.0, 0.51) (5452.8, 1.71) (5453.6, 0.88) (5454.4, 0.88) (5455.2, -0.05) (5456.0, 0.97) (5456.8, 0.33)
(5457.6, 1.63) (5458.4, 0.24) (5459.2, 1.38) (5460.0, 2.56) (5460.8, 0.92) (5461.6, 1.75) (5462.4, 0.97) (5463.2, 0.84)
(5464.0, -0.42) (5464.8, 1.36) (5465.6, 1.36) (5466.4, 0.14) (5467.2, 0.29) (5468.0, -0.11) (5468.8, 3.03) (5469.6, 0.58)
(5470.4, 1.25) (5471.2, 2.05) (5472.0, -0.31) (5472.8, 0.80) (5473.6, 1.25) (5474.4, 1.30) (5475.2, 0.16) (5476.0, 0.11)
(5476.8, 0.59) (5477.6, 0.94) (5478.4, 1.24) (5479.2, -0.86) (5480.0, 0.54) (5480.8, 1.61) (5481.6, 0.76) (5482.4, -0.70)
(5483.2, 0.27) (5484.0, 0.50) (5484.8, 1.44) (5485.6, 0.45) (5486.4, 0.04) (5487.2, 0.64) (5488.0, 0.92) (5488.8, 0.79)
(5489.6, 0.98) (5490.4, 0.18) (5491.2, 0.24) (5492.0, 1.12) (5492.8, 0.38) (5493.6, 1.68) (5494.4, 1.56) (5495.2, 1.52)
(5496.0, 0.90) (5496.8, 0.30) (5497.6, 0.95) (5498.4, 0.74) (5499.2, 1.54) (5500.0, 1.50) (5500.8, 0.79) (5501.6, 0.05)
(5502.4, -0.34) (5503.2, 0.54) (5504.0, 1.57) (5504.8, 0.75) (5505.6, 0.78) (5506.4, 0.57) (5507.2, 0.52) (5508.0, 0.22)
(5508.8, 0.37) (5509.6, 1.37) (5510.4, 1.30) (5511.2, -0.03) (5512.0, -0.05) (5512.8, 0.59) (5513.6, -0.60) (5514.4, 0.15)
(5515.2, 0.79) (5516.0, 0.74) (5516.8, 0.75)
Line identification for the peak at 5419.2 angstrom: [O II] 3727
